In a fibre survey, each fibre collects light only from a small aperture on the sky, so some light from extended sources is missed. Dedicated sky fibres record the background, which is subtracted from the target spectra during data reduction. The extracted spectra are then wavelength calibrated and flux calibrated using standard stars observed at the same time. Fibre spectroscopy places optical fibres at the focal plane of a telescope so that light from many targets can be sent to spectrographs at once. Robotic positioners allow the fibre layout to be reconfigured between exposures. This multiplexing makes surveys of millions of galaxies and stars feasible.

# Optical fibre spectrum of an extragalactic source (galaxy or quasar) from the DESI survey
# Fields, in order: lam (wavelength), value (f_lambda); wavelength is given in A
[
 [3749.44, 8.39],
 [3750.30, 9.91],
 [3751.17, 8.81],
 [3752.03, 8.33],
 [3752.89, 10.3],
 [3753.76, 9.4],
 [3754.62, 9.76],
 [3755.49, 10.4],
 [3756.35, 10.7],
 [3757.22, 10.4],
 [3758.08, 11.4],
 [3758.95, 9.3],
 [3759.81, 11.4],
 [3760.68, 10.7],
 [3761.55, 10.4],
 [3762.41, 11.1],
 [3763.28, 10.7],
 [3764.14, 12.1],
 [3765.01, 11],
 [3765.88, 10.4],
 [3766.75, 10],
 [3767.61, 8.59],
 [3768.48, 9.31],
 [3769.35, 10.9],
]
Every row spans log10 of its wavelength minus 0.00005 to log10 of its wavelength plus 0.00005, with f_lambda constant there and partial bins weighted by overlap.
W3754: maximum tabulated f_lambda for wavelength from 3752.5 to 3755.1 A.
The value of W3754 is 10.3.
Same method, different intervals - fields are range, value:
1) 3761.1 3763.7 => 11.1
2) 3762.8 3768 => 12.1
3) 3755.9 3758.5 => 11.4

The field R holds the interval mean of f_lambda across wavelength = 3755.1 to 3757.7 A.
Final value 10.5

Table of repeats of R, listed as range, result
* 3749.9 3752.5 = 9.03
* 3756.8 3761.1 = 10.6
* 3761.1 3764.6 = 11.1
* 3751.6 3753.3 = 9.34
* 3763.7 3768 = 10.4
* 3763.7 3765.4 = 11.6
